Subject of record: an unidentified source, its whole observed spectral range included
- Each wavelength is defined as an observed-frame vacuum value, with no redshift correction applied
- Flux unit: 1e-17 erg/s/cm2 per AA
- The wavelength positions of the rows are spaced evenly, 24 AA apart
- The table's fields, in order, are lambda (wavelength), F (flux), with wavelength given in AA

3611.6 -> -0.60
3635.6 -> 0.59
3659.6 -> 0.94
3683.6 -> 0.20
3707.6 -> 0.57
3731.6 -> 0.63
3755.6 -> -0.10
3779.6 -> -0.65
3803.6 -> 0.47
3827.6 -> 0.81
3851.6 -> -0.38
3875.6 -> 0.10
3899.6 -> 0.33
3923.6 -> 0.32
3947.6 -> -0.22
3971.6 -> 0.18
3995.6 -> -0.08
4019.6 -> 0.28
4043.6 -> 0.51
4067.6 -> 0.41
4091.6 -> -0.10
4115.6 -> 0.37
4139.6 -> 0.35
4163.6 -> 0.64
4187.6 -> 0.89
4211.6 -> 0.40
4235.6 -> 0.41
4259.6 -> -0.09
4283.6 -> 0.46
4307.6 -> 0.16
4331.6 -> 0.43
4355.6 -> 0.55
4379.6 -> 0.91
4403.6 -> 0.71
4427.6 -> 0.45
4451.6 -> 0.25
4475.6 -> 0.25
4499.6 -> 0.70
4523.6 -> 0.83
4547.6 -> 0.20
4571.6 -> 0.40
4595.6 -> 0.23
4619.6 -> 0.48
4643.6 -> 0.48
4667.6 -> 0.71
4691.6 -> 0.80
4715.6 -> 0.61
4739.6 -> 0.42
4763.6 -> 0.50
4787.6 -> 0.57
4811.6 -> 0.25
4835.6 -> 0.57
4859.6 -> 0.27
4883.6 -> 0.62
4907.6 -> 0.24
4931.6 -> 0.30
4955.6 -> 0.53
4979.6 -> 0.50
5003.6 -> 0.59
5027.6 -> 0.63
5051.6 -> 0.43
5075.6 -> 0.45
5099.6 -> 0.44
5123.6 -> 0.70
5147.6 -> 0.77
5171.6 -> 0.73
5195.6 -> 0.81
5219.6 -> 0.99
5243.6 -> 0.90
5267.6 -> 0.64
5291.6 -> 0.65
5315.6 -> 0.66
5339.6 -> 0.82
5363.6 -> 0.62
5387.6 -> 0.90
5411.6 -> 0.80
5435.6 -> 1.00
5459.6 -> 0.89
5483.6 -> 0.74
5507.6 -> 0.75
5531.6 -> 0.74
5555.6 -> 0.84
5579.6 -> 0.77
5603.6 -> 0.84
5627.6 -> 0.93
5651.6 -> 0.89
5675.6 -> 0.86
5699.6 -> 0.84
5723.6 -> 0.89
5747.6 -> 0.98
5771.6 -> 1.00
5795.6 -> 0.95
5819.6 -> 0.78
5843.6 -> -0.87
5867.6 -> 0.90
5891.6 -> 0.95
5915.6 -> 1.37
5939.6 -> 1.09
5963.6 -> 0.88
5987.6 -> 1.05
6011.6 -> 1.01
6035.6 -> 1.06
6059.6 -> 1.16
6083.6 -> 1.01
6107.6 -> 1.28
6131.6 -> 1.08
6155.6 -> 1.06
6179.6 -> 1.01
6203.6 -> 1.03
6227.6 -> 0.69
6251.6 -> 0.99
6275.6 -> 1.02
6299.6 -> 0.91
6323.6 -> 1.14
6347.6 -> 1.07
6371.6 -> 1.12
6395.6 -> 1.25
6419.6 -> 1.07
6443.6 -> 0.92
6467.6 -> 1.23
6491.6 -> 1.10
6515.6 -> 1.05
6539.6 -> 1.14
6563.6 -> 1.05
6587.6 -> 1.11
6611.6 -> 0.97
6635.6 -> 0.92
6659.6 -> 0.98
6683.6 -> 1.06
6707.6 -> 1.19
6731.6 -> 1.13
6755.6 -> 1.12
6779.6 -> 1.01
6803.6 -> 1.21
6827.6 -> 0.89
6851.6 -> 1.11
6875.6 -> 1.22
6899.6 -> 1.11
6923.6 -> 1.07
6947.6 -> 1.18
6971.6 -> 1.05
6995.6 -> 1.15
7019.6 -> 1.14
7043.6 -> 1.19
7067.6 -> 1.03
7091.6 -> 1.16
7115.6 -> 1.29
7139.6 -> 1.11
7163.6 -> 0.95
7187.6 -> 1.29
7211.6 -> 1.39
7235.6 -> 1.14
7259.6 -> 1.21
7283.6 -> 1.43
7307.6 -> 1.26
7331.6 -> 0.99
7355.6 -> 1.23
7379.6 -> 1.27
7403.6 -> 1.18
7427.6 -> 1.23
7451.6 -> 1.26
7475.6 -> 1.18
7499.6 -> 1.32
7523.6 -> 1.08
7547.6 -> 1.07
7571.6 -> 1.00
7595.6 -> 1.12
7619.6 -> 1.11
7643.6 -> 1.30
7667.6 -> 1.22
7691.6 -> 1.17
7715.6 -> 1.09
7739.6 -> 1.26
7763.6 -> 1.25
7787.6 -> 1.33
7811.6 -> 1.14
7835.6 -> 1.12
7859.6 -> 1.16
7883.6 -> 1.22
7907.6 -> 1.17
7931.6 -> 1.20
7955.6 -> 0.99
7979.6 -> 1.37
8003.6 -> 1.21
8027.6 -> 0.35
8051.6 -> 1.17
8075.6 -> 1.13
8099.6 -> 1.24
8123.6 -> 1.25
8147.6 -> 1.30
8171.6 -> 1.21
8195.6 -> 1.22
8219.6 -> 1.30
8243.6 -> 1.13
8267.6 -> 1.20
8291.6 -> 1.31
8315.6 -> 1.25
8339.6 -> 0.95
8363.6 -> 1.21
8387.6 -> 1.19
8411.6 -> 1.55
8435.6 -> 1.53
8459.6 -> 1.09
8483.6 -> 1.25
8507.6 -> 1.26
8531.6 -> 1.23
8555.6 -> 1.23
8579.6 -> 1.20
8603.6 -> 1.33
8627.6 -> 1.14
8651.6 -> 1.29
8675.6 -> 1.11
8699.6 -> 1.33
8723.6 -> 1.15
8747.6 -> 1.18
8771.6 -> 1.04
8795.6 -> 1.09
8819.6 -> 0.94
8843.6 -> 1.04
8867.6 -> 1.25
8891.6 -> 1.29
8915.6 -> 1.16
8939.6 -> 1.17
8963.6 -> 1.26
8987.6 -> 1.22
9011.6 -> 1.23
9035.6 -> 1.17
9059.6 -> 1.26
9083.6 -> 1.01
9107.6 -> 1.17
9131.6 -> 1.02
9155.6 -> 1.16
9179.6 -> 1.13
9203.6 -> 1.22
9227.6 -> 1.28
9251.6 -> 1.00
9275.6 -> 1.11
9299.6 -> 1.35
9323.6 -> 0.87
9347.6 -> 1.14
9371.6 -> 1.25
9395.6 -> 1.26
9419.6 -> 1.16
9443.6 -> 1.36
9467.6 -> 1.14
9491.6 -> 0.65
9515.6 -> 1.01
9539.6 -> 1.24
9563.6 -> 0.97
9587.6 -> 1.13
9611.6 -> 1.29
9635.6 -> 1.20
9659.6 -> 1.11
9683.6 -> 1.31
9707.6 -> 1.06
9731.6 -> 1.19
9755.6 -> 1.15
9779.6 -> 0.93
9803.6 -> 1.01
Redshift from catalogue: 0.281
